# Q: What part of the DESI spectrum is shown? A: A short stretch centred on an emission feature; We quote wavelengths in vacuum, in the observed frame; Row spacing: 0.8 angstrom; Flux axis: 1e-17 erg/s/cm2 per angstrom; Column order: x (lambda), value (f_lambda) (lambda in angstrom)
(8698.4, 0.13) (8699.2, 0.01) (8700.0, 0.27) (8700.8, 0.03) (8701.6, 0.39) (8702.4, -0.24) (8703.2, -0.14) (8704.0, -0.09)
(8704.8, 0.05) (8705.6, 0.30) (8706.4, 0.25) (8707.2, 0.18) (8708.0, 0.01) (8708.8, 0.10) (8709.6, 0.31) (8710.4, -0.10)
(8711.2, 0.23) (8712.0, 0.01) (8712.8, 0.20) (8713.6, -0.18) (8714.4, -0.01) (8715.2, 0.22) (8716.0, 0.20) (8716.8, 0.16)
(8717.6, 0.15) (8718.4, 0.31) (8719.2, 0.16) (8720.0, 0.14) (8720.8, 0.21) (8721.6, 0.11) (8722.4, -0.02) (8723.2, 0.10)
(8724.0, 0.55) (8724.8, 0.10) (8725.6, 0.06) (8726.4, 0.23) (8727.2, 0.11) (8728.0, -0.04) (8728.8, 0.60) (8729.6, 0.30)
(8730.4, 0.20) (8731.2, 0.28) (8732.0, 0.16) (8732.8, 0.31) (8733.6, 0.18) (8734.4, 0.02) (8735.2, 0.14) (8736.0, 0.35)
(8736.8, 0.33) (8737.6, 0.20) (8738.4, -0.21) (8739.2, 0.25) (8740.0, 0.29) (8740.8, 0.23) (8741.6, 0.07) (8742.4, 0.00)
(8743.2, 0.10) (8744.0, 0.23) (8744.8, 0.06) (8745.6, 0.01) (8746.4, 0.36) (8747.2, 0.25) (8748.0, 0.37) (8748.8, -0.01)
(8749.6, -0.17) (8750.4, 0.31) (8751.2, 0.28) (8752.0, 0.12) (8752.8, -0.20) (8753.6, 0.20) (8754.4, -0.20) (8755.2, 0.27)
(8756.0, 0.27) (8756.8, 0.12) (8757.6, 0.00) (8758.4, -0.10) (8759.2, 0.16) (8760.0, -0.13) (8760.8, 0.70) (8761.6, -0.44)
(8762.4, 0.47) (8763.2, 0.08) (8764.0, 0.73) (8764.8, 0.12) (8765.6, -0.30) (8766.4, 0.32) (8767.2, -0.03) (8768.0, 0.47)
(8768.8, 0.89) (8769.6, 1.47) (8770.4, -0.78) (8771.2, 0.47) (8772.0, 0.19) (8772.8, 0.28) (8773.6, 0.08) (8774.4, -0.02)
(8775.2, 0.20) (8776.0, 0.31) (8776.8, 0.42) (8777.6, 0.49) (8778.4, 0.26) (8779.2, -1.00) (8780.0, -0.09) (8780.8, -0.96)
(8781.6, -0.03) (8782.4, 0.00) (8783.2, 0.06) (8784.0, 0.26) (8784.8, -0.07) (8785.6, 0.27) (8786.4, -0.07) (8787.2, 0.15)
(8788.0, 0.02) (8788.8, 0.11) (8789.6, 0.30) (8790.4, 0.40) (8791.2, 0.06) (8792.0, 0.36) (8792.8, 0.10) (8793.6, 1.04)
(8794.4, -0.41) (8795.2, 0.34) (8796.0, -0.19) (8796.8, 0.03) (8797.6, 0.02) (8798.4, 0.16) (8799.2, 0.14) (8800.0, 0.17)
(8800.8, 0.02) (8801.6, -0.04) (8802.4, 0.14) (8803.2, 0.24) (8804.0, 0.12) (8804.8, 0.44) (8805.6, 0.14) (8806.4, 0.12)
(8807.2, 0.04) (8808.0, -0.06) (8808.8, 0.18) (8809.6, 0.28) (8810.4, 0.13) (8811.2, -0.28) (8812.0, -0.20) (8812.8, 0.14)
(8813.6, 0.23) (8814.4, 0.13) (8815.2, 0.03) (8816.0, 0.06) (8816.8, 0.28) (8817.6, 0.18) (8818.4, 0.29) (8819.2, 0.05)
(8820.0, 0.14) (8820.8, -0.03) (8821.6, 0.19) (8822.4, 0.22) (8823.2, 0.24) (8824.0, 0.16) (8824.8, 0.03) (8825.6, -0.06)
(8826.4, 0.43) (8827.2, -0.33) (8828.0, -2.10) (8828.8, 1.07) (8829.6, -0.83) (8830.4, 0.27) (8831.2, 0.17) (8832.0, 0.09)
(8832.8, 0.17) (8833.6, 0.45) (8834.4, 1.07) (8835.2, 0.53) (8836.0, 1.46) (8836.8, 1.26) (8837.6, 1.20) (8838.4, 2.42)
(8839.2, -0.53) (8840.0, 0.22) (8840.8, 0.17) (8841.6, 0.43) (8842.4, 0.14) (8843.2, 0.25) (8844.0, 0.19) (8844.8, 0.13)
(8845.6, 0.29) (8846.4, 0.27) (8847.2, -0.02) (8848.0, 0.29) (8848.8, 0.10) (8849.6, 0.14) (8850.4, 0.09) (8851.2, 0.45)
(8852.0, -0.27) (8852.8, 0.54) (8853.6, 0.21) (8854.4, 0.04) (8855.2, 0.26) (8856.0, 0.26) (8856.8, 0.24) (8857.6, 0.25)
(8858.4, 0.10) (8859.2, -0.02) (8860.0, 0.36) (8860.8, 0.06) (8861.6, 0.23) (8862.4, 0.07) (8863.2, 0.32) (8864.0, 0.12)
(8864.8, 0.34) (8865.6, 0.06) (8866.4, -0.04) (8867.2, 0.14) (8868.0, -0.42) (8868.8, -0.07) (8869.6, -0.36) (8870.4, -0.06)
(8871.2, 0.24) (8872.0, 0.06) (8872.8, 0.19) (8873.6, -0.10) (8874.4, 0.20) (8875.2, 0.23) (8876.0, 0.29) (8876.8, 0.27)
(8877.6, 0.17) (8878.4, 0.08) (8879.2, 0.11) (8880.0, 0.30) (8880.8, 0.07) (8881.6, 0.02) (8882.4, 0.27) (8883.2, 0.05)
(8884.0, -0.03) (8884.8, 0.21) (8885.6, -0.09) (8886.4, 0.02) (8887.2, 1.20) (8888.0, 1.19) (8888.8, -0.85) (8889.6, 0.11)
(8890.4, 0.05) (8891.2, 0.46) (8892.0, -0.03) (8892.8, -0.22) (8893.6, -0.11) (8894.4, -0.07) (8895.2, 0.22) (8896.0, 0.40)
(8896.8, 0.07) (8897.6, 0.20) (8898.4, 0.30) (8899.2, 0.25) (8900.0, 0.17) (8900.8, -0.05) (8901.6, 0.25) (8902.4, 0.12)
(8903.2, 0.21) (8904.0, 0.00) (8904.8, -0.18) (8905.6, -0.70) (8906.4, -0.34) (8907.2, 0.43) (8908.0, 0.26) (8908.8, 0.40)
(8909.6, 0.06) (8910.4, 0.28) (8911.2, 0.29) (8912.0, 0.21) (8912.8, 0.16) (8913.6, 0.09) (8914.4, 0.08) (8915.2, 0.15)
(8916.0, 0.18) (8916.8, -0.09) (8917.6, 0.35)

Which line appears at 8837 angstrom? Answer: H-beta 4861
